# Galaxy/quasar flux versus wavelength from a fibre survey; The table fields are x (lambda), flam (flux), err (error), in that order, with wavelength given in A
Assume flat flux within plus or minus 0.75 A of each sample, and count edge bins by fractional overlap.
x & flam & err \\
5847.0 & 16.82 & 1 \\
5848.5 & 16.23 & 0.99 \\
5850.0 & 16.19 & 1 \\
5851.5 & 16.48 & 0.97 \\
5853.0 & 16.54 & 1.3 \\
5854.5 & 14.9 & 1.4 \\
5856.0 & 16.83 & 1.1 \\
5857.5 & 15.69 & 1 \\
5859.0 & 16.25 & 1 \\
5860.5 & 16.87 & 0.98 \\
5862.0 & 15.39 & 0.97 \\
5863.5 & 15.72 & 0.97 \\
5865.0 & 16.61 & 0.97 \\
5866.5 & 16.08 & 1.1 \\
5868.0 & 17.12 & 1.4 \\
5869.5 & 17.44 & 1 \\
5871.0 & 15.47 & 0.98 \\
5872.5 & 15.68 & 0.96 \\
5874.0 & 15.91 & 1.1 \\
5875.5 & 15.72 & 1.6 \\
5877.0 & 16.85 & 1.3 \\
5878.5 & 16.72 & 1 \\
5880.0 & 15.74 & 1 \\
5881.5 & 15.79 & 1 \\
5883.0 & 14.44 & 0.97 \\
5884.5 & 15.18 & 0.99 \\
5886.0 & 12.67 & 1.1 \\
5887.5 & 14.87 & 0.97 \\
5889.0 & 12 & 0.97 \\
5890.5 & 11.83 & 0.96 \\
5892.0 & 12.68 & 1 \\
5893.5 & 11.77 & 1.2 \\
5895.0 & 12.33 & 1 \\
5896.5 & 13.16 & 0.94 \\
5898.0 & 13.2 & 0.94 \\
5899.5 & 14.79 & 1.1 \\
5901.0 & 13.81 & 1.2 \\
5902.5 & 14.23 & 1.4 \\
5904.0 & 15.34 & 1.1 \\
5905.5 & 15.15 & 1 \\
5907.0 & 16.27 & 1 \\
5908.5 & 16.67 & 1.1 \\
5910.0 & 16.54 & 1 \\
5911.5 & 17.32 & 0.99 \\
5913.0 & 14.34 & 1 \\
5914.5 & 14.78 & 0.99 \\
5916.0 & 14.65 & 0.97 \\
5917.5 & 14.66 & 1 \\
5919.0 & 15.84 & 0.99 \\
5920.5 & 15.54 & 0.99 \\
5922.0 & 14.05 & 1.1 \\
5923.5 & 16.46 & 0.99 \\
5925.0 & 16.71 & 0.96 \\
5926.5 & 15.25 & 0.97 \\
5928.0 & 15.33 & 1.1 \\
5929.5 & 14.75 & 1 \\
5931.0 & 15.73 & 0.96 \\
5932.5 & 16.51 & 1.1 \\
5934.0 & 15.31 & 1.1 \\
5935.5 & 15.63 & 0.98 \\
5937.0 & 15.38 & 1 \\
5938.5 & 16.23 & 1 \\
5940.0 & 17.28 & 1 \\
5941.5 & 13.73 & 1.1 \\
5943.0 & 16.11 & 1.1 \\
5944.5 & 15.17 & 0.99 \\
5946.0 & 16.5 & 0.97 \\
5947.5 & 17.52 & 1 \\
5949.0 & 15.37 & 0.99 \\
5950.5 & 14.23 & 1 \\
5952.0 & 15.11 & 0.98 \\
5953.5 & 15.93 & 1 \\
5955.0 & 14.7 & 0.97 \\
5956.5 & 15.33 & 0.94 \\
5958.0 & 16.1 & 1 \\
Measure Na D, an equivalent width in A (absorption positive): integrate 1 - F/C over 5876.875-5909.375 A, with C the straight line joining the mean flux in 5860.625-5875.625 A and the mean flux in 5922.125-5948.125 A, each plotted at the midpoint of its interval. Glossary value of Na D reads 3.5 A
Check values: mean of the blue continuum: 16.2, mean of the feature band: 14.3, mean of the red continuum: 15.8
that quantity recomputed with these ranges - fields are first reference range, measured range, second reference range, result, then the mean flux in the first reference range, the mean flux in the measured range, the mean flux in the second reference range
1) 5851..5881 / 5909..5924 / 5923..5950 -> 0.47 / 16.2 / 15.4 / 15.8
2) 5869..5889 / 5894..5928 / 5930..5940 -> 1.42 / 15.4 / 15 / 15.9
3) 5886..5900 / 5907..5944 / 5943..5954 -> -2.79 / 12.9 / 15.6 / 15.7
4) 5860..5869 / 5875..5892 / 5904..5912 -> 1.76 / 16.3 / 14.6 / 16.3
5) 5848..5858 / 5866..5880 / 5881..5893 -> -1.60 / 16.1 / 16.3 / 13.6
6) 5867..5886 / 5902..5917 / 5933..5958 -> 0.21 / 15.9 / 15.5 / 15.6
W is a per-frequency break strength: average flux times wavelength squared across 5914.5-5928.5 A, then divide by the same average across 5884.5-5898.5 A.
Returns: 1.21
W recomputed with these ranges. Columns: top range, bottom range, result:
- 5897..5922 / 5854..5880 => 0.95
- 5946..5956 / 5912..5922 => 1.05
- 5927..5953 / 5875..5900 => 1.13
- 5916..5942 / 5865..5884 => 0.98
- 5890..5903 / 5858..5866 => 0.82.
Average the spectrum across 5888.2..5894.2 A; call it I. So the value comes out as 12.1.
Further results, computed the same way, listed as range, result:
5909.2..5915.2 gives 15.8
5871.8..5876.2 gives 15.8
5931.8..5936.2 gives 15.8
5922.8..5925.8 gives 16.6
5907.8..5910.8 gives 16.6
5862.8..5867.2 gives 16.1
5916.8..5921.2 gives 15.4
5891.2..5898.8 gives 12.6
